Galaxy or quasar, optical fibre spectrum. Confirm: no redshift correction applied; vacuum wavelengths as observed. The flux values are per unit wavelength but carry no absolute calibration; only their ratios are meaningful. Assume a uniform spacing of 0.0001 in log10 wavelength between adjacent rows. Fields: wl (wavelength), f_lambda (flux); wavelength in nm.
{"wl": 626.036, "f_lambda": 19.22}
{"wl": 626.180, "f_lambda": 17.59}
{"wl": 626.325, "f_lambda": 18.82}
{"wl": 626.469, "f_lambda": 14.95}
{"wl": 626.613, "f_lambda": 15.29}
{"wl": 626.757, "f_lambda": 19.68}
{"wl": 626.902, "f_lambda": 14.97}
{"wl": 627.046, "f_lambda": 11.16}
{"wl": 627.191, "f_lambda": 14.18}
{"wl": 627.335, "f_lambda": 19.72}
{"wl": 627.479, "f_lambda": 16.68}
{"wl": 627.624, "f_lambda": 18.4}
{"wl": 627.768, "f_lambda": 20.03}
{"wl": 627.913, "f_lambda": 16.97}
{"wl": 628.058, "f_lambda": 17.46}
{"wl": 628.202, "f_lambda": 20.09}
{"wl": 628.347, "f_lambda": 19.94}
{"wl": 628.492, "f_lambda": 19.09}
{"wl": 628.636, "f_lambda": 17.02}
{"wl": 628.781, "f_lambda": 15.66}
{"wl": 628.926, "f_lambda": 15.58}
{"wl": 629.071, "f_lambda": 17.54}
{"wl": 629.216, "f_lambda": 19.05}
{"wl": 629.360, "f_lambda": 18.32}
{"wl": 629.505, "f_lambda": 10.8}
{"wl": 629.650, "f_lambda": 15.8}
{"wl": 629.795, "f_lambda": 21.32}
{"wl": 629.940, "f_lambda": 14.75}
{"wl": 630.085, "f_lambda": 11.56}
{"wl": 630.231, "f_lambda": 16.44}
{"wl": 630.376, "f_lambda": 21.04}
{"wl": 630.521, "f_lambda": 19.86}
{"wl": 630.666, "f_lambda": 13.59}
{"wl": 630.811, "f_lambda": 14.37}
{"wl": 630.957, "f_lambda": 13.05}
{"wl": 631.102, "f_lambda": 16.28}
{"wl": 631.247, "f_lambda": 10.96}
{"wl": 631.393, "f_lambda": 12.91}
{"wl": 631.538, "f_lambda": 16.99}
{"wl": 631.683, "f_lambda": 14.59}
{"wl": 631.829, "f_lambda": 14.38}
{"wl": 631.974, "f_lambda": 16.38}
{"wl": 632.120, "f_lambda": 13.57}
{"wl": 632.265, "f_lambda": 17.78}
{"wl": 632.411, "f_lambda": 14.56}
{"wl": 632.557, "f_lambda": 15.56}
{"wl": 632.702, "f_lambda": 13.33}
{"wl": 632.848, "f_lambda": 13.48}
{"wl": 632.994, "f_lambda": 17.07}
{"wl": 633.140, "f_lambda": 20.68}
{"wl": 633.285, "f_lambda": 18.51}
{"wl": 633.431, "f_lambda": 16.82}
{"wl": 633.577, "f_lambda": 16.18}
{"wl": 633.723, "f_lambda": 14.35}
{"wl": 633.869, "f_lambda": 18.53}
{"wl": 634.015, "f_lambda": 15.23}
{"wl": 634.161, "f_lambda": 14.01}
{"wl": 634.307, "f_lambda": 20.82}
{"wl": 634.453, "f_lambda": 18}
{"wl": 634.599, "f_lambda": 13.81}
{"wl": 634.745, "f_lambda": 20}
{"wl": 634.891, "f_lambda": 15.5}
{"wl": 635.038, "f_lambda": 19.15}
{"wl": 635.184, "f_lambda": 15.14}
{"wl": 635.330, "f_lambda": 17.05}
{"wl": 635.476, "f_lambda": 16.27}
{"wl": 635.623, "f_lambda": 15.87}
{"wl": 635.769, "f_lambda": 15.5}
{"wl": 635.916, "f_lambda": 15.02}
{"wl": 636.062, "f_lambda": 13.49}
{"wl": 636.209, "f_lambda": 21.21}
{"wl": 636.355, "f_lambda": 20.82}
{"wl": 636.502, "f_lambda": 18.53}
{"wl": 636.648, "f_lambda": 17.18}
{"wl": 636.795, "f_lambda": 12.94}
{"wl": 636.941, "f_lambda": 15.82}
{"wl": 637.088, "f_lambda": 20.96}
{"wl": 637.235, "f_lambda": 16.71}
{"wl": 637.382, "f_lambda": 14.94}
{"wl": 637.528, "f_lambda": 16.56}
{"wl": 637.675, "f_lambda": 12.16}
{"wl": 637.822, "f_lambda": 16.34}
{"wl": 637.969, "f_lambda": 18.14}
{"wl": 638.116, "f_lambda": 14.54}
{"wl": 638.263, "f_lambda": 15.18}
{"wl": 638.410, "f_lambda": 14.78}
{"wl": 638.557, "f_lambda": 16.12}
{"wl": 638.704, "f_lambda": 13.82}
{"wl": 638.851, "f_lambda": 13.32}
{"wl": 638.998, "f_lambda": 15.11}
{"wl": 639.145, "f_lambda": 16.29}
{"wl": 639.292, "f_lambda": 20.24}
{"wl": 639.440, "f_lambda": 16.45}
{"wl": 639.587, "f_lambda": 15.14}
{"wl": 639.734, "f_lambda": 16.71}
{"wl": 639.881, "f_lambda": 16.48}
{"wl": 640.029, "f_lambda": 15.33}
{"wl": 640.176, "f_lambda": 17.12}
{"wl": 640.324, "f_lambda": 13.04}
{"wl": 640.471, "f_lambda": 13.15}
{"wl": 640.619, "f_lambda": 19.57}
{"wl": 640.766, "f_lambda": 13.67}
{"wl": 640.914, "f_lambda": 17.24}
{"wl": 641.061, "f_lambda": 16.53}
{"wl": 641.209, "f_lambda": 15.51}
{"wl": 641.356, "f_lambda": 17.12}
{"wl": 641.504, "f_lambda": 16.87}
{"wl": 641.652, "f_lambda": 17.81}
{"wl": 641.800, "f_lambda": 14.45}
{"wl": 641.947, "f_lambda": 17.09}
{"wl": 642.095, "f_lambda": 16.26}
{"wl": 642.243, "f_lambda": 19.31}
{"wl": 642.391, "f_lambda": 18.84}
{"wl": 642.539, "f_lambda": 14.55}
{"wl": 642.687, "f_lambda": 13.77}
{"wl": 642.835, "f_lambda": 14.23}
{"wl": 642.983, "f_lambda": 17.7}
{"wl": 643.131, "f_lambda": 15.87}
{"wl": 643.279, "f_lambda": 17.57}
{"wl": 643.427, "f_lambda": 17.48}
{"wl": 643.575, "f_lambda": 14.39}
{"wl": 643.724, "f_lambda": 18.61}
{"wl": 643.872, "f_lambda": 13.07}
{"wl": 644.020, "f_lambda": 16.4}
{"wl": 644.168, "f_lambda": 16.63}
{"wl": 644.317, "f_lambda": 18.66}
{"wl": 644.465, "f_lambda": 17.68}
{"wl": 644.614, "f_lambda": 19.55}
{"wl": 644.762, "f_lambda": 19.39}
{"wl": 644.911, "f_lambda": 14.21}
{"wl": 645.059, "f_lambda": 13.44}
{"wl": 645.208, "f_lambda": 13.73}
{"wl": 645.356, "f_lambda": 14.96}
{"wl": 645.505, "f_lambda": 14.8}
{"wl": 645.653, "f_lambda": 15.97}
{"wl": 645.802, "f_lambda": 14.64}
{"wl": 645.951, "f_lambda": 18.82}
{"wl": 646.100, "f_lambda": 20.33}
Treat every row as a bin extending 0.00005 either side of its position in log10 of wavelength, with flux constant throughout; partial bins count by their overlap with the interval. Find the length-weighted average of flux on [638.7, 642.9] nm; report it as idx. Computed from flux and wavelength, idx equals 16.1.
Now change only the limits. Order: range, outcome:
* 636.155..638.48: 16.6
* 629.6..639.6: 16.1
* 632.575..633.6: 16.6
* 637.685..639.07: 15.1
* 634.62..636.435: 17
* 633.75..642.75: 16.3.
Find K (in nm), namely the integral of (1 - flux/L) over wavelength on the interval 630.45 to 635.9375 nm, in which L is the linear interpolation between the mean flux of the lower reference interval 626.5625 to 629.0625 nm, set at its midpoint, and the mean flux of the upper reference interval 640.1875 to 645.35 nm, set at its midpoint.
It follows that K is 0.30 nm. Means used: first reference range 17.2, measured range 15.9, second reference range 16.3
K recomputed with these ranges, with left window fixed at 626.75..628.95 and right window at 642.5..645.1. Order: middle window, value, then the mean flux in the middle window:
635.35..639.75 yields 0.13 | 16.2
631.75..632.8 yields 0.12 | 15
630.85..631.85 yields 0.17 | 14.2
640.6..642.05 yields 0.00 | 16.5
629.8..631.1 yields 0.09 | 15.9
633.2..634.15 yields 0.02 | 16.5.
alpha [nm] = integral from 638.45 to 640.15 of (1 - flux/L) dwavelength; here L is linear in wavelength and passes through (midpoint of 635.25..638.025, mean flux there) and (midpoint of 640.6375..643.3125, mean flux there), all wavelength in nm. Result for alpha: 0.06 nm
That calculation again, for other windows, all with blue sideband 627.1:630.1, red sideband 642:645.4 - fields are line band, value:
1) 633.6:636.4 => 0.013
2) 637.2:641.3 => 0.223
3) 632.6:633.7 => 0.033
